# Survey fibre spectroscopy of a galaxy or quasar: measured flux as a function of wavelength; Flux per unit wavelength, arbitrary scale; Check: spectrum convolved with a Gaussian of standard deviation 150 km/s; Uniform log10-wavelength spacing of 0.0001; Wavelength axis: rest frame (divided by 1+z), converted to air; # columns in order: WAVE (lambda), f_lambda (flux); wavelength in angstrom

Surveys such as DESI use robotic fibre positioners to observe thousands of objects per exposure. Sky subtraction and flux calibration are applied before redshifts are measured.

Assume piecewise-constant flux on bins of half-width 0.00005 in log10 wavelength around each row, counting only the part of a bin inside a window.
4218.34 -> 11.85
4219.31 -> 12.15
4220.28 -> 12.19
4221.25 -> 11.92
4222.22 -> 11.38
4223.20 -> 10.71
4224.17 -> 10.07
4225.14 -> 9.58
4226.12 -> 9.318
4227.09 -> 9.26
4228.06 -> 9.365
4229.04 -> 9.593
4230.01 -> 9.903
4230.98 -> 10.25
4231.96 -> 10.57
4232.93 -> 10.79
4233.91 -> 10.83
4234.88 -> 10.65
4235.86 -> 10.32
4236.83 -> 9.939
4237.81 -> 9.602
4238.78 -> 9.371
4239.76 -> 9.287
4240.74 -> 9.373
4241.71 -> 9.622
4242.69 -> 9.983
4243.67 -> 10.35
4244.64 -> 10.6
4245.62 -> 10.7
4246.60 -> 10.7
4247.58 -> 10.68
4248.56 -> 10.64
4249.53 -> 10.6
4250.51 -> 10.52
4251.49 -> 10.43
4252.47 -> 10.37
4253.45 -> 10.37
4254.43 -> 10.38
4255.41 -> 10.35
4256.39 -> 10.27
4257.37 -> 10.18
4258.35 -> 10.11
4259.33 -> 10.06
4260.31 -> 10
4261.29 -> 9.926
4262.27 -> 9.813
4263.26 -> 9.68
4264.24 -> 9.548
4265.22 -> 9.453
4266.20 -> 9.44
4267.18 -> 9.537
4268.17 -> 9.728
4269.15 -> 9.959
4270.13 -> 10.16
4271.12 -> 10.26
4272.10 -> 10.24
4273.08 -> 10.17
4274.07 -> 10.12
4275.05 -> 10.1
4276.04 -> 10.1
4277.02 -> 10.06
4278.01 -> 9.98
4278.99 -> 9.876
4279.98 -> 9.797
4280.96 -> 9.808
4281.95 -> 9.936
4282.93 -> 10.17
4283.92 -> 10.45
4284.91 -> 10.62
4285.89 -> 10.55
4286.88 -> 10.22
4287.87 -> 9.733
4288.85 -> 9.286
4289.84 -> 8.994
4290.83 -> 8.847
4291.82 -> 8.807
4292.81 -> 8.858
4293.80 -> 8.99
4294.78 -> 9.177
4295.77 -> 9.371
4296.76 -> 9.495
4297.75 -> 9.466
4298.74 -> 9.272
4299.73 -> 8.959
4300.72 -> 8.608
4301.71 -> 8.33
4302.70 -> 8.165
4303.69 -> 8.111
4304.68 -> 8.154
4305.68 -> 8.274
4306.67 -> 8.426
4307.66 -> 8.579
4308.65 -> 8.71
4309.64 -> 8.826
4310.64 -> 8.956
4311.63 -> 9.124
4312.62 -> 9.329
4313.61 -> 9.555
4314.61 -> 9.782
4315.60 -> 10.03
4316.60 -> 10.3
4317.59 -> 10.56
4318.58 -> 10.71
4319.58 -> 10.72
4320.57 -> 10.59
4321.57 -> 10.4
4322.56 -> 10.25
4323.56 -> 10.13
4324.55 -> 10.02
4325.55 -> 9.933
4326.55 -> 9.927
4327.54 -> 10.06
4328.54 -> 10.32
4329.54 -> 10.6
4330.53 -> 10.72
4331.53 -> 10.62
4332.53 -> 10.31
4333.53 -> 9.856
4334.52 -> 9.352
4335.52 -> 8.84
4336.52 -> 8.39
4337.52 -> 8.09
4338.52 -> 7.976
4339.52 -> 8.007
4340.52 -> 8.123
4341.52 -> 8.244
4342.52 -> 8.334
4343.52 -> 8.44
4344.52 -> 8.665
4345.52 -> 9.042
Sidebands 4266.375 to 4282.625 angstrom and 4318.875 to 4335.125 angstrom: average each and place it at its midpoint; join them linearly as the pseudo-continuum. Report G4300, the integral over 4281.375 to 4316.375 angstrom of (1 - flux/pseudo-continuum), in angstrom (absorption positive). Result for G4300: 3.1 angstrom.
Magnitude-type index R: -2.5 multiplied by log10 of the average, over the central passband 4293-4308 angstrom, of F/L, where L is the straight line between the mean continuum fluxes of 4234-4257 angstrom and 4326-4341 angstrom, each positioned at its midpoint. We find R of 0.11 mag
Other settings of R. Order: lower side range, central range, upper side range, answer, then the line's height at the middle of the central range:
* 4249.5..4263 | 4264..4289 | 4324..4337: 0.02 mag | 10.1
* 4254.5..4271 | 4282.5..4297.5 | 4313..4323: 0.06 mag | 10.1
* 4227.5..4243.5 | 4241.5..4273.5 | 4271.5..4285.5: -0.01 mag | 10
